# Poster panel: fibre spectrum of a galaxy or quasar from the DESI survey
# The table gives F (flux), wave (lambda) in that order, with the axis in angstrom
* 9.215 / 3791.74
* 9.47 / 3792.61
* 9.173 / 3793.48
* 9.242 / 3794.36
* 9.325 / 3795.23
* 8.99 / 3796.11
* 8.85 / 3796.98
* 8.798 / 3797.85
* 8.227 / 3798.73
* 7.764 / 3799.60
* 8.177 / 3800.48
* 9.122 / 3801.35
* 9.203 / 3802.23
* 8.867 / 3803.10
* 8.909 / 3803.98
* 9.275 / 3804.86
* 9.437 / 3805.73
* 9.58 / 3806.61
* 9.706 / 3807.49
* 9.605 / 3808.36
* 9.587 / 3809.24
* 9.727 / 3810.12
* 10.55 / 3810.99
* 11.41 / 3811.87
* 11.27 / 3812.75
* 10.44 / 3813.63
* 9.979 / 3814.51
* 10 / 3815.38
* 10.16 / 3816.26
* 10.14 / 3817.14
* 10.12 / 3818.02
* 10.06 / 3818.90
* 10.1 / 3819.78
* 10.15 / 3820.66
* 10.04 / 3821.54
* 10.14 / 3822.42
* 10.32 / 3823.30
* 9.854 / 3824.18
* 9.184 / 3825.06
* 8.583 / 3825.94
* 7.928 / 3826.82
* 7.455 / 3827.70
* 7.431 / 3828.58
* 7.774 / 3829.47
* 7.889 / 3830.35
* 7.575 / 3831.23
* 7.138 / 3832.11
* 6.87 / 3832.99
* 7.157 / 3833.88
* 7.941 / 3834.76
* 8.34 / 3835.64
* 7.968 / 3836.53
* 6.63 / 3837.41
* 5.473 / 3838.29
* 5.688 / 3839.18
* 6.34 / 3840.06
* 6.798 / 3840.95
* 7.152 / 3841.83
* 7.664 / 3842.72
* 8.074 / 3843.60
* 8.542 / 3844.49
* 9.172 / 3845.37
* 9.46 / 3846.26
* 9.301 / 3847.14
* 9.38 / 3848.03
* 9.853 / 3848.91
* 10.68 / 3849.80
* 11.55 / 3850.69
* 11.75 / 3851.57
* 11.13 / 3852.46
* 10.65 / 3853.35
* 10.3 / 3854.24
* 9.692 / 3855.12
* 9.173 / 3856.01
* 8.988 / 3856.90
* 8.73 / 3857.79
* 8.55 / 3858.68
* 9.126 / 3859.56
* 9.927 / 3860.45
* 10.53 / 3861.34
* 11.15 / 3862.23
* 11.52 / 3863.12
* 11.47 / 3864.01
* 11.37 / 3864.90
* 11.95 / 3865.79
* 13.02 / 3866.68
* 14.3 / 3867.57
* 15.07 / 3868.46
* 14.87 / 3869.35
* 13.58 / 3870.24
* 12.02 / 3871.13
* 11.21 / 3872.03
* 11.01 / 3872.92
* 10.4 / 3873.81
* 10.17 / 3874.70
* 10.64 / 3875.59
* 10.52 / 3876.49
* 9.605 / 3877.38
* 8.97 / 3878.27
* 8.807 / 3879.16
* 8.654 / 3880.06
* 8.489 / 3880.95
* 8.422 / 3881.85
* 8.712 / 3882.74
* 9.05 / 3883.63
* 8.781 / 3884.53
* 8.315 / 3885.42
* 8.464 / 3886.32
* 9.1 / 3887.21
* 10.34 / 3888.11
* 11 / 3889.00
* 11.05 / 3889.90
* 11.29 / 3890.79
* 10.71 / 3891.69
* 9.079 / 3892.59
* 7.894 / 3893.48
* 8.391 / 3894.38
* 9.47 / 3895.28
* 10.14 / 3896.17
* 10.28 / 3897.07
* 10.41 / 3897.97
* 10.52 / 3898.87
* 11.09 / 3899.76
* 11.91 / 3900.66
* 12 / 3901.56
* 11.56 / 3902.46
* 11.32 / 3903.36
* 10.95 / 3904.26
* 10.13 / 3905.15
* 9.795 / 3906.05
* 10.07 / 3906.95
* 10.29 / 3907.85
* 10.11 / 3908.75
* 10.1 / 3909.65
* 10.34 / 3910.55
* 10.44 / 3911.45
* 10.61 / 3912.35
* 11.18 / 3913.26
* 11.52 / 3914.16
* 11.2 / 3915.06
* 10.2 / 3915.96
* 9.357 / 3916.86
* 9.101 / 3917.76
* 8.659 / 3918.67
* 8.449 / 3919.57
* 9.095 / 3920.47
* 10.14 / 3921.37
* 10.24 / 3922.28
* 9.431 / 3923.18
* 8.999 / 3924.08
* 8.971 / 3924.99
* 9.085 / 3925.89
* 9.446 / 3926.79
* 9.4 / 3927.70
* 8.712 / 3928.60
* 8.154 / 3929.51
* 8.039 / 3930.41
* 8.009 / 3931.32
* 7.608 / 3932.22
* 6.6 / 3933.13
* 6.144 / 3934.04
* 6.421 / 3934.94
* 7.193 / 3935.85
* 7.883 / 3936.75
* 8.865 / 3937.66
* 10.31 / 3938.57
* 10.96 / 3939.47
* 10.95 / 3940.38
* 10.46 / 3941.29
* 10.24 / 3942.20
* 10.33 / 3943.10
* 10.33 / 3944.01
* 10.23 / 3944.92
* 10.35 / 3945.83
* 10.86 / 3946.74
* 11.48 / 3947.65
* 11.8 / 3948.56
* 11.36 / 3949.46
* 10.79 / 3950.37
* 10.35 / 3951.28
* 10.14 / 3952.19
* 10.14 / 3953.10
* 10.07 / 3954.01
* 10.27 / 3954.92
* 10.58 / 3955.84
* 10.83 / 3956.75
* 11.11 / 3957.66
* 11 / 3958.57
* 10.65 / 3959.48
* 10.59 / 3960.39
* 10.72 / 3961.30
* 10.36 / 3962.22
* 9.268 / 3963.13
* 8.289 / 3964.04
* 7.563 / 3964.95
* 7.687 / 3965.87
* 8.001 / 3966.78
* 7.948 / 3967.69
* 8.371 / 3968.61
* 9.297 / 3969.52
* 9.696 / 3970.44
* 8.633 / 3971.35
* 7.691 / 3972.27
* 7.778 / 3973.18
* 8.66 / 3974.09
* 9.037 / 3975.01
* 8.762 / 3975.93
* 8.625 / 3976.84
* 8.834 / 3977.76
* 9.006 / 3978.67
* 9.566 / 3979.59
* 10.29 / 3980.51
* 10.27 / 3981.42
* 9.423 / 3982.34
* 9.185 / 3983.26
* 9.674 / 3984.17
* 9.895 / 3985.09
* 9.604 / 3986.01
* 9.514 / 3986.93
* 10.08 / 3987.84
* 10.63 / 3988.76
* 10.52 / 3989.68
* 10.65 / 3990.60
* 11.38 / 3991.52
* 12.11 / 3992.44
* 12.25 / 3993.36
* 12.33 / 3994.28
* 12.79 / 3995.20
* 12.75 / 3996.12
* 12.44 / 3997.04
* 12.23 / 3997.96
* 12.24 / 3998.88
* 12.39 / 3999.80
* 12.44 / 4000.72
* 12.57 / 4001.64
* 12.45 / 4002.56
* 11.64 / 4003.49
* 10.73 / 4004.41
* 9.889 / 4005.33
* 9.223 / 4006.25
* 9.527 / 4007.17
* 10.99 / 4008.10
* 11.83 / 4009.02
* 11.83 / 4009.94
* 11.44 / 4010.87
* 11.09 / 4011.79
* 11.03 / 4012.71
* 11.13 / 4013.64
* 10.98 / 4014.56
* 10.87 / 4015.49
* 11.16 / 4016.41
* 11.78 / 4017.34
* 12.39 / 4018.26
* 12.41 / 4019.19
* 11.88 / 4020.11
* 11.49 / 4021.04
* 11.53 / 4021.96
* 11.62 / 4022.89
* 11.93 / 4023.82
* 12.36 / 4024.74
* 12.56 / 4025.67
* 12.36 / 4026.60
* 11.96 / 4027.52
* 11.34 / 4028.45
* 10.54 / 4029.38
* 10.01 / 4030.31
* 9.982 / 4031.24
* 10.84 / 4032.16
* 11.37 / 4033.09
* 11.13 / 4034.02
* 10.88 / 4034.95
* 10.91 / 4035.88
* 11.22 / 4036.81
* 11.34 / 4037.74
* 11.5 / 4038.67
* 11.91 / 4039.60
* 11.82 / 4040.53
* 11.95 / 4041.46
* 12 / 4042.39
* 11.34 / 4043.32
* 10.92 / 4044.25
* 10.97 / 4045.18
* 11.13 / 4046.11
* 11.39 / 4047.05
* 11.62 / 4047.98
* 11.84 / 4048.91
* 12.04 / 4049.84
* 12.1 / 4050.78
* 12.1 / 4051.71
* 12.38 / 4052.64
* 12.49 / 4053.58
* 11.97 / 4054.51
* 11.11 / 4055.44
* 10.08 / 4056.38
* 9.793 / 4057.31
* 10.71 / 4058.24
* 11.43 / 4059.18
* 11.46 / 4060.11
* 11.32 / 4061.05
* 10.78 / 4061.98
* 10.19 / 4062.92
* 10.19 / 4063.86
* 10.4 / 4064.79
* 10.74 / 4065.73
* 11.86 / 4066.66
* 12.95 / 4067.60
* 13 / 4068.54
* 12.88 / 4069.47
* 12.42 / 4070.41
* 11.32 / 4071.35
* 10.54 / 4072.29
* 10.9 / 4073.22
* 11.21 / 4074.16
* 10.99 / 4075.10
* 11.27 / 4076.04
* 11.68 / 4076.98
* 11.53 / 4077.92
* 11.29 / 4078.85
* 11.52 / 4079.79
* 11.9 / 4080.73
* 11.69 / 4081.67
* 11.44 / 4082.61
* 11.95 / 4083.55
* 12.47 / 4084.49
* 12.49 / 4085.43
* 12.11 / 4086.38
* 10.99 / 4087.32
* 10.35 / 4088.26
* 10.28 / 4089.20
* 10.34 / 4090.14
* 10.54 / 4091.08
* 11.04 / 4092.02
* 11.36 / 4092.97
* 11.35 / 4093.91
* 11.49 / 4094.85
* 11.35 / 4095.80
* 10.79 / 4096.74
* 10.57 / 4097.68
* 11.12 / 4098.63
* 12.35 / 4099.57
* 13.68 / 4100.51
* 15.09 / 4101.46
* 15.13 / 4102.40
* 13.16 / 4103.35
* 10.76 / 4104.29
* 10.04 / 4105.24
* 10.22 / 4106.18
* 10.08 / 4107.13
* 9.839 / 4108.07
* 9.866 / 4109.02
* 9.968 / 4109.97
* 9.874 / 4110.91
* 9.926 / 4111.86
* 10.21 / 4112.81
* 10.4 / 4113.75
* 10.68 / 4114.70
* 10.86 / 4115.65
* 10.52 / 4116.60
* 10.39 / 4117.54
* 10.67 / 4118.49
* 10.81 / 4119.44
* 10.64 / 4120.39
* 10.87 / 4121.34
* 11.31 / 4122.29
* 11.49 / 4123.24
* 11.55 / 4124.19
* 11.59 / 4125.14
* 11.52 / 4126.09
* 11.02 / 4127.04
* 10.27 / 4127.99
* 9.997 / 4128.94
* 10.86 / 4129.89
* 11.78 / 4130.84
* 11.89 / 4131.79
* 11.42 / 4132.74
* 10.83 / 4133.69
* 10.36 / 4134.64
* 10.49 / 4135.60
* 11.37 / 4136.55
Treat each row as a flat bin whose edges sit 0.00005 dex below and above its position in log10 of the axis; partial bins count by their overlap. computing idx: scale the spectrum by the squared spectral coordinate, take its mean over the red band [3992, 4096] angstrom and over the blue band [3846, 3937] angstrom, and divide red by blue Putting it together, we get 1.24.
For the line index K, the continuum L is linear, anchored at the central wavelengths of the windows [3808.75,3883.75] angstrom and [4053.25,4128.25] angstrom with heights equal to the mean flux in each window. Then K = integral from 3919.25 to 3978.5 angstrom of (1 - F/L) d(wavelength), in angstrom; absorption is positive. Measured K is 5.4 angstrom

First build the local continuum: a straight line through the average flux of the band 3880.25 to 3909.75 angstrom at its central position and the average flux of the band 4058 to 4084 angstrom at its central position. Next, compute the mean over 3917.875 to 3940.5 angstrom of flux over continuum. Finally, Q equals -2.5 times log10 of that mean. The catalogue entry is 0.180 mag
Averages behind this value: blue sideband 9.97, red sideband 11.4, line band 8.68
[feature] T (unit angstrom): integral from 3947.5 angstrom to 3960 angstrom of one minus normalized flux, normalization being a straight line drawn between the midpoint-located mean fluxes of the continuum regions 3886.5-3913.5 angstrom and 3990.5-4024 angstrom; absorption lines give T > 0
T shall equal 0.3 angstrom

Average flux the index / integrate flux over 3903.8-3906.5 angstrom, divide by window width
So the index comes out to 10.3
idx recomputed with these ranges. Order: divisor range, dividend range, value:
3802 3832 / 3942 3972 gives 1.13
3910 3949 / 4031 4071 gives 1.28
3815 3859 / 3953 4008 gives 1.24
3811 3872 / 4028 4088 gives 1.32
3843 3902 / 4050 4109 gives 1.23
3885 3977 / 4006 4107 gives 1.26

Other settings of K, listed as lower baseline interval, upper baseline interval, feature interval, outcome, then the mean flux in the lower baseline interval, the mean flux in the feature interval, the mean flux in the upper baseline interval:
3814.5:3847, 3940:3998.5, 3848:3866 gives -3.4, 8.4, 10.4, 10.1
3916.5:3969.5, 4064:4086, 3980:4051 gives -4.2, 9.46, 11.3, 11.7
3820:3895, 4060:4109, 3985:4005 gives -1.6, 9.52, 11.5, 11.5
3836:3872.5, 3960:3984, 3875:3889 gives 0.8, 10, 9.2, 8.99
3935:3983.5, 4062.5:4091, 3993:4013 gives -2.6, 9.65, 11.6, 11.4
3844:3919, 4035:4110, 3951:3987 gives 4.7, 10.3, 9.43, 11.4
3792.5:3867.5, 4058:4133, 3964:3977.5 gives 2.5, 9.27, 8.41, 11.2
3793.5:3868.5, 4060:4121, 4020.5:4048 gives -1.4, 9.34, 11.4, 11.2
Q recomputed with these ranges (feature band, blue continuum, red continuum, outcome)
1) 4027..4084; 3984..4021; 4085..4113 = -0.01 mag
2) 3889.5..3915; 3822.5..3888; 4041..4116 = -0.07 mag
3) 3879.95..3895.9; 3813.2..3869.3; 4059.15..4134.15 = 0.05 mag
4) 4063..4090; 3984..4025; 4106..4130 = -0.06 mag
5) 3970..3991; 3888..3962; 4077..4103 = 0.13 mag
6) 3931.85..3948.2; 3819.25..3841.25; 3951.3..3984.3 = -0.02 mag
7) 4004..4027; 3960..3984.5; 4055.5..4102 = -0.14 mag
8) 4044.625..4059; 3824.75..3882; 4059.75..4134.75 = -0.05 mag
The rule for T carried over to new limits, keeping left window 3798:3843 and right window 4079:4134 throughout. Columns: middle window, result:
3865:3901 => -4.5 angstrom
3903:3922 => -1.2 angstrom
